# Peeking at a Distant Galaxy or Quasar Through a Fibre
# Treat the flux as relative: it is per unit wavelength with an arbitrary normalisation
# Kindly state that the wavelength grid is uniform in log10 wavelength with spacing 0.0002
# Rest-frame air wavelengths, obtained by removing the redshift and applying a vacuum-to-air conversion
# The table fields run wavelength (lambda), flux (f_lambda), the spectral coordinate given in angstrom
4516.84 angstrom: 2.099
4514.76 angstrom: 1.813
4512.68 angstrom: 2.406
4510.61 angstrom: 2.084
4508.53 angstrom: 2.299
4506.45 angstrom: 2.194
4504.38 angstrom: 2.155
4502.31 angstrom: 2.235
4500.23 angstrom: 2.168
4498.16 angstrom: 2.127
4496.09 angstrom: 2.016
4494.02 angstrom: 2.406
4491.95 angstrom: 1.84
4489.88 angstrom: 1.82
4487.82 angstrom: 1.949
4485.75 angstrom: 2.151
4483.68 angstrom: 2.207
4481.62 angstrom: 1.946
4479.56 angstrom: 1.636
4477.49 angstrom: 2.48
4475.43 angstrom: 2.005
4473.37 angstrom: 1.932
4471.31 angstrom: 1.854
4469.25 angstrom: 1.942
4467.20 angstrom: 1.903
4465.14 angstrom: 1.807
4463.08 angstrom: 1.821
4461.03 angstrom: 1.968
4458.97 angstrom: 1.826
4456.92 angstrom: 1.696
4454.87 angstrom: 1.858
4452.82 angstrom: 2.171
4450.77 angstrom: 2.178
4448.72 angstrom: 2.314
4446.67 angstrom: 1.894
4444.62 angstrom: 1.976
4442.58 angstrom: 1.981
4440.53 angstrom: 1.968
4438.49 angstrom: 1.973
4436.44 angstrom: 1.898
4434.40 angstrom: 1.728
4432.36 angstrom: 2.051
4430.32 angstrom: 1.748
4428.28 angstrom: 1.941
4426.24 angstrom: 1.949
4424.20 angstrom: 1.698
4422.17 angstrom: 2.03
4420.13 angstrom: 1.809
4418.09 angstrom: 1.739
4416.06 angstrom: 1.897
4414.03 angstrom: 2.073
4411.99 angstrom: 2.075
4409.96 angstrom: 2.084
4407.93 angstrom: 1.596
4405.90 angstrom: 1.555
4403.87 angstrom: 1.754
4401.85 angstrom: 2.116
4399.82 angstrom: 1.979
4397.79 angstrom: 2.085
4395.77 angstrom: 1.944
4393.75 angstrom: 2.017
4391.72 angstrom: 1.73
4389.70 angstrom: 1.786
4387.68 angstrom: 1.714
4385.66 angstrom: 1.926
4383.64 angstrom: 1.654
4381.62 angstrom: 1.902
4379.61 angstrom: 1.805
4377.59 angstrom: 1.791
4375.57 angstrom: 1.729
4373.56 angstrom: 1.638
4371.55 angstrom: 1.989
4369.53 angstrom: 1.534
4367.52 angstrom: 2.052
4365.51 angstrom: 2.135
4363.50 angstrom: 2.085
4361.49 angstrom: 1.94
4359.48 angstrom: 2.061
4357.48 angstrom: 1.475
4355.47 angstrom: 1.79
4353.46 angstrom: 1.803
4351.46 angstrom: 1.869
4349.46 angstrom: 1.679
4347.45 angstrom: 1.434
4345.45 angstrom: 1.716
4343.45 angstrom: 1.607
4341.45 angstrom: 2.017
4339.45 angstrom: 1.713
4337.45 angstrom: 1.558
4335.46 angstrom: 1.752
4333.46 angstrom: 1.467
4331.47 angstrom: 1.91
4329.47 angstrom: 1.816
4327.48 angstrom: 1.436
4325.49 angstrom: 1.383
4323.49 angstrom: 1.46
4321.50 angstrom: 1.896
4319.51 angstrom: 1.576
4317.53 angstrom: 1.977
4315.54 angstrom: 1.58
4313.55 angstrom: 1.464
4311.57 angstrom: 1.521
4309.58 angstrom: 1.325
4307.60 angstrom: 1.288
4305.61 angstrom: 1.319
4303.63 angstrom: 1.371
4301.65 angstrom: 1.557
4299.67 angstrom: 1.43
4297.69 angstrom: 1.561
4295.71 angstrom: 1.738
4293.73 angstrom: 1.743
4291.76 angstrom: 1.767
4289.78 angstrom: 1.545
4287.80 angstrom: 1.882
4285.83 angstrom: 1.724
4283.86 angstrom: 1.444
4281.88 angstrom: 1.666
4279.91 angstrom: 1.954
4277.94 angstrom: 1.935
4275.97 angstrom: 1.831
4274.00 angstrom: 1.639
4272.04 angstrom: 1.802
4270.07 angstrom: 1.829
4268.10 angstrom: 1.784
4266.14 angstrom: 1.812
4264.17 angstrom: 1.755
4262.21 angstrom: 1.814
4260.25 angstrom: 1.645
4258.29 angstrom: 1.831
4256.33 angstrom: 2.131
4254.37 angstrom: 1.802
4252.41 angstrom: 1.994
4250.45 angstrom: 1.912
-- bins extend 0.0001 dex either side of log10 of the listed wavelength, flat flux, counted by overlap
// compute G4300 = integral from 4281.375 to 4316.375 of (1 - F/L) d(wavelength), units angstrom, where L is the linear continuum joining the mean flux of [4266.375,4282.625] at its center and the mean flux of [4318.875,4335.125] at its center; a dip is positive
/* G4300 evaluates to 3.5 angstrom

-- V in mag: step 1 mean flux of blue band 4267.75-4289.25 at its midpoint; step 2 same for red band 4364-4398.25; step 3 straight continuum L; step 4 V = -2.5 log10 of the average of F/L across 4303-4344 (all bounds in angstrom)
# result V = 0.13 mag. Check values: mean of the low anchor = 1.77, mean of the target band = 1.59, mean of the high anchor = 1.85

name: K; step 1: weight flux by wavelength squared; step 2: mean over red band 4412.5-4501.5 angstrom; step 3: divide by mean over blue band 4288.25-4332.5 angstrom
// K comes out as 1.33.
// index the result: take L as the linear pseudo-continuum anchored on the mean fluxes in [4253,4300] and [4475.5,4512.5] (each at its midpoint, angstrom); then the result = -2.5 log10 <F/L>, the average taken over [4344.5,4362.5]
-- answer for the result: 0.08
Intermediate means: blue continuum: 1.76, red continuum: 2.11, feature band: 1.75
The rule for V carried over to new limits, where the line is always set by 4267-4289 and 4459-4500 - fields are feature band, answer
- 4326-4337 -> 0.106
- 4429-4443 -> 0.022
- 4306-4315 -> 0.274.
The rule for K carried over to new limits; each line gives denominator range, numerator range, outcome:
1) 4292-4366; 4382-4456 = 1.20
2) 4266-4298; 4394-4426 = 1.15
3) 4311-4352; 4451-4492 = 1.25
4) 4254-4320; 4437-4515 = 1.32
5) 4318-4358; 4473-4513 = 1.35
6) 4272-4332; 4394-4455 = 1.26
